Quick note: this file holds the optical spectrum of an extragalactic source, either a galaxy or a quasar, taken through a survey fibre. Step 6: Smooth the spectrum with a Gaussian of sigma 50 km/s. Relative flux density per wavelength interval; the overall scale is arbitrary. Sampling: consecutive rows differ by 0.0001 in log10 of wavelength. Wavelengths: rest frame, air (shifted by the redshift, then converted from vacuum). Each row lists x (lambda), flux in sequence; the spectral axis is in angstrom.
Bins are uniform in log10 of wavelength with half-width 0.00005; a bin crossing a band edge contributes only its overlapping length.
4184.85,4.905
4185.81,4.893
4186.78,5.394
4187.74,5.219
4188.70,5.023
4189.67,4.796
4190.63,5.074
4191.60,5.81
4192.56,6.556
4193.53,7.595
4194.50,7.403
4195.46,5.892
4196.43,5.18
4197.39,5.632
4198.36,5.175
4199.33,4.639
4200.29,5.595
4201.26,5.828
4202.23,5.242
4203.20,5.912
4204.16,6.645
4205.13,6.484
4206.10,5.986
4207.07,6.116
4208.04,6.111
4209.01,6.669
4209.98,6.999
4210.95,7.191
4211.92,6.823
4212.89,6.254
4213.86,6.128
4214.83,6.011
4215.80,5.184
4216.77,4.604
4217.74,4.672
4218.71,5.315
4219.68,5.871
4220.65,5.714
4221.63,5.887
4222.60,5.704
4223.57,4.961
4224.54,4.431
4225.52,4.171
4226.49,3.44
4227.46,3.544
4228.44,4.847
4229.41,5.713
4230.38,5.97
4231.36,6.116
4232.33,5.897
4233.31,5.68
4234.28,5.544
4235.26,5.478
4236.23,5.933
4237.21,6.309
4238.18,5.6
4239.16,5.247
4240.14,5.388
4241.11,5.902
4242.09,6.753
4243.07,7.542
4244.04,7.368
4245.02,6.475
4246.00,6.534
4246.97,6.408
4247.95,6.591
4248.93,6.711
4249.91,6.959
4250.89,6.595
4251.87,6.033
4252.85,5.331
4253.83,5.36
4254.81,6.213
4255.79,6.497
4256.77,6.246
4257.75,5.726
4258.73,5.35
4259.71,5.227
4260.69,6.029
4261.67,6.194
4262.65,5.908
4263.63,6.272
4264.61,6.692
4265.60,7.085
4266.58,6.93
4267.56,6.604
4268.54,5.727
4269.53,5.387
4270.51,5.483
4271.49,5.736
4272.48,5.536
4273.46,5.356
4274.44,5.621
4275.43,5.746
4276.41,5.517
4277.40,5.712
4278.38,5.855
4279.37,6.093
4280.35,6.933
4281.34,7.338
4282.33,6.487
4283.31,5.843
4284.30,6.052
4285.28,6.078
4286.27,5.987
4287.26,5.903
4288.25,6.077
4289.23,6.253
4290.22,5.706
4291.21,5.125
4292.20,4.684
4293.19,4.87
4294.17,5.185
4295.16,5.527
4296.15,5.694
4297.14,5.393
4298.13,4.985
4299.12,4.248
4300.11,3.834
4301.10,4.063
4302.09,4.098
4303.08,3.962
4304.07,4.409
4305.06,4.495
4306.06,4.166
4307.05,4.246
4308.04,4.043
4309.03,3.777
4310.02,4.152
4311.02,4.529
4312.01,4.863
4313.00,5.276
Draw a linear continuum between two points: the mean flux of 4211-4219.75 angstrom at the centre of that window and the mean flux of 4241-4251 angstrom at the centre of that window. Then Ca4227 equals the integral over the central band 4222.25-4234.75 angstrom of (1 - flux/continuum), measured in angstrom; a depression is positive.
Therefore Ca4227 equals 2.2 angstrom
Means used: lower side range 5.72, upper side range 6.75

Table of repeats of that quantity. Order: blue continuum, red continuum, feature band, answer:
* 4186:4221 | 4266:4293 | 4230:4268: -1.9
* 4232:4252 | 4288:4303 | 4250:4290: -3.2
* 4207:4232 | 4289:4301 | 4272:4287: -2.5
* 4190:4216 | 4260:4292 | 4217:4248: 2.2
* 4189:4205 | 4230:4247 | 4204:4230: 1.5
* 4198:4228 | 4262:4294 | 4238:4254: -1.5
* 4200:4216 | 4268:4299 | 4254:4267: -0.6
